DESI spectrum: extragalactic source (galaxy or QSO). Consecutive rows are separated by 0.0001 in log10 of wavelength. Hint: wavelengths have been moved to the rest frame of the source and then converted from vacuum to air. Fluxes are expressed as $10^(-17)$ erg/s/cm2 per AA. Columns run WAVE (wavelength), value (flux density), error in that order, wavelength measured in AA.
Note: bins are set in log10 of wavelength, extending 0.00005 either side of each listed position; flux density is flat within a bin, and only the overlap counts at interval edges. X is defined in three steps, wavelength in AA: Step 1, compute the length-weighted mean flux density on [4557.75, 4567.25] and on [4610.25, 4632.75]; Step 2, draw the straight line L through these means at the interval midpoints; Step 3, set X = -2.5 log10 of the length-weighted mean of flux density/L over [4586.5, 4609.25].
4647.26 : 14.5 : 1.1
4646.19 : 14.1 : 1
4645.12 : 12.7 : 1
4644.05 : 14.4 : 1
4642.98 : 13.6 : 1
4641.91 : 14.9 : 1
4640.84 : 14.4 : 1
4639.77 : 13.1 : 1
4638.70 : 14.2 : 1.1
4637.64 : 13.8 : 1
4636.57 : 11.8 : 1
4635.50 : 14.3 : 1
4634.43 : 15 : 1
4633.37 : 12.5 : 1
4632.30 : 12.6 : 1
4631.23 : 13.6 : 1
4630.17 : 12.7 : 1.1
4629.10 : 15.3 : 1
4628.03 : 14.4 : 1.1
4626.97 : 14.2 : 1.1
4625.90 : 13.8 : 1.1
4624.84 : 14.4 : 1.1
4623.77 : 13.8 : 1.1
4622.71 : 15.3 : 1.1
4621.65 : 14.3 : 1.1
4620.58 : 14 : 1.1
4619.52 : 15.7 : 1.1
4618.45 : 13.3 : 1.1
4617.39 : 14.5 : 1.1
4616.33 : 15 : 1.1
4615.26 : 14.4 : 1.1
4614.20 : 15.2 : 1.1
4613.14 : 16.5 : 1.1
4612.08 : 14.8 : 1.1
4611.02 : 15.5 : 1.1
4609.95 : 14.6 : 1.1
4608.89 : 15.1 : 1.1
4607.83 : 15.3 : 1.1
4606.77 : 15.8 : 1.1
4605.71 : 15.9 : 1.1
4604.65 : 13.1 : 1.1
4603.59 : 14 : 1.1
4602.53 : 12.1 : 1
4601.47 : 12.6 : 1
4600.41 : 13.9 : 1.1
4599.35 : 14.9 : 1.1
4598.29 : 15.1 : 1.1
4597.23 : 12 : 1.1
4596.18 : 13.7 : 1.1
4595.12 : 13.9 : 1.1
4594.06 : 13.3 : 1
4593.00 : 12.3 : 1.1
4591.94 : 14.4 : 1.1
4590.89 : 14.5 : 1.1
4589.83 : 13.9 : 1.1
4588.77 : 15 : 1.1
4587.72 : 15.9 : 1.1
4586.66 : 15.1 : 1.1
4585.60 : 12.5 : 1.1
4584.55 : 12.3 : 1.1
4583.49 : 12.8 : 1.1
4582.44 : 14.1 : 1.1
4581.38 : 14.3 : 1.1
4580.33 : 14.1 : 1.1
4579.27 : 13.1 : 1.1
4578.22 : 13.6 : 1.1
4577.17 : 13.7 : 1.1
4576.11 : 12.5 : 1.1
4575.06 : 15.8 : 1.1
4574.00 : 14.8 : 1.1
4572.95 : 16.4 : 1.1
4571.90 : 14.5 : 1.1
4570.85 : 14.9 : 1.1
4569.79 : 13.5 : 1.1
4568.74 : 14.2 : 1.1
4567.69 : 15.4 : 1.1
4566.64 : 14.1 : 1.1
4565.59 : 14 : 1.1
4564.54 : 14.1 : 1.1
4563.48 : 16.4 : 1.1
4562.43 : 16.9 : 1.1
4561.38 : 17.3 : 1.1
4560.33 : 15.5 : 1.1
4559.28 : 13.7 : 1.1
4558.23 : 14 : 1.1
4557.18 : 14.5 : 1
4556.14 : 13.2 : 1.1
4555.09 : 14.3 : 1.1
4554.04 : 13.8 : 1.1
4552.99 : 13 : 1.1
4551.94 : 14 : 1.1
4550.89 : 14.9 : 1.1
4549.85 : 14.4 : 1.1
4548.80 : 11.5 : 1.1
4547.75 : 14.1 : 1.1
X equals 0.042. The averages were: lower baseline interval 15.1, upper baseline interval 14.4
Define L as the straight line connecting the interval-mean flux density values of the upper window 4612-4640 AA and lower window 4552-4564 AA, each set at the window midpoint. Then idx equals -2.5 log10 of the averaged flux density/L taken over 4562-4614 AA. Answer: 0.014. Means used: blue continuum 14.8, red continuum 14.2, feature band 14.3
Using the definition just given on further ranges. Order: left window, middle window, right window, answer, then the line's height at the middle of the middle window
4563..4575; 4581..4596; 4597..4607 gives 0.03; 14.3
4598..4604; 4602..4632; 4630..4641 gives -0.07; 13.6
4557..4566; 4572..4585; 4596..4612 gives 0.06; 14.8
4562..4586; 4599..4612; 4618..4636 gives -0.02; 14.1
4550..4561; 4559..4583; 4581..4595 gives -0.05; 14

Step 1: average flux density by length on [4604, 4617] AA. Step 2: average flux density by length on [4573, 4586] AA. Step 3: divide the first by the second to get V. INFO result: 1.10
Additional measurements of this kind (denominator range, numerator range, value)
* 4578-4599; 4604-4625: 1.07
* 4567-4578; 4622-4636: 0.96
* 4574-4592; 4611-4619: 1.06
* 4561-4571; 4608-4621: 0.99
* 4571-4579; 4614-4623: 1.01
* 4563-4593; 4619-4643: 0.98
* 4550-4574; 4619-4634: 0.96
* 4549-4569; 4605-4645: 0.98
